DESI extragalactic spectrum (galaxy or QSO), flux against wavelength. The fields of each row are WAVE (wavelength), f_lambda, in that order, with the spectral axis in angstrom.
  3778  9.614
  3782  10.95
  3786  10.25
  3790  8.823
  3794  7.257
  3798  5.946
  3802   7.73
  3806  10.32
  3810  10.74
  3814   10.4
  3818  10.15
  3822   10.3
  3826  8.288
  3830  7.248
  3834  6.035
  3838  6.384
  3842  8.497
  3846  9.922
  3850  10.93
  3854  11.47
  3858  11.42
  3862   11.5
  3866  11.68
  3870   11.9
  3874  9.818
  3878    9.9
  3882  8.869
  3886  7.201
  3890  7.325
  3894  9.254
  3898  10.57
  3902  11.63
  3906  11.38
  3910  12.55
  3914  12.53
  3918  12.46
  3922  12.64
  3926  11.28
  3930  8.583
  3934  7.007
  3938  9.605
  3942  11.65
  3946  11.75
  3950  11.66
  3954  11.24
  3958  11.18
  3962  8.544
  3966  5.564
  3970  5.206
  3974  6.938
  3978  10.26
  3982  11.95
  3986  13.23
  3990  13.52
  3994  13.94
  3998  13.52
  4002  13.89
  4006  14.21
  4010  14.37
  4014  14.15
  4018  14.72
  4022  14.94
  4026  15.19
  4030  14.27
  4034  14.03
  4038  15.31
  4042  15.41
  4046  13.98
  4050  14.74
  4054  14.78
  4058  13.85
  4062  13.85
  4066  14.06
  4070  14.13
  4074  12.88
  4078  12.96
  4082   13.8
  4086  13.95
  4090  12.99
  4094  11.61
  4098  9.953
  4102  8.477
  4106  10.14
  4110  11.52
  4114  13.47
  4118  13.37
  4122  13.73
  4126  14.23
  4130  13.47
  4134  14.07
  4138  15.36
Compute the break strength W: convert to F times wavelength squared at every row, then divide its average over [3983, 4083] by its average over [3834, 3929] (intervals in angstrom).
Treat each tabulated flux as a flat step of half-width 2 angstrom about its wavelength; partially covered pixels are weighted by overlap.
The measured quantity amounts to 1.5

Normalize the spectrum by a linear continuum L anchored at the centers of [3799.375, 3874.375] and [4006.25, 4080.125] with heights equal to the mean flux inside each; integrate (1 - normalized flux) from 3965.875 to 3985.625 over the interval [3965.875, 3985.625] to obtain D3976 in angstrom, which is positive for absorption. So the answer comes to 6.5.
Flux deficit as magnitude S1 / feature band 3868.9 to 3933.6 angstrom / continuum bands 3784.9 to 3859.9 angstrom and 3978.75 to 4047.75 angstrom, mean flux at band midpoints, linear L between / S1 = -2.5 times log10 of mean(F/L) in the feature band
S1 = 0.07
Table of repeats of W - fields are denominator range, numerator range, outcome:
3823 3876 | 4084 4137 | 1.47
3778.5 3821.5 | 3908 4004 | 1.27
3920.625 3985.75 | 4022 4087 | 1.53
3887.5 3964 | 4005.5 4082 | 1.42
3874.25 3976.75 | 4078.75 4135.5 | 1.39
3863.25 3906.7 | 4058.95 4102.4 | 1.42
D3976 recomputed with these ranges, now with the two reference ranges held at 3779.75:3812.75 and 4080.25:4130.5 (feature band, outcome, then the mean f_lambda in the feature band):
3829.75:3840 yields 3.3 angstrom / 6.44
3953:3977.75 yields 6.1 angstrom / 8.14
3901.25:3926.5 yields -4.5 angstrom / 12.1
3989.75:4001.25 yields -2.6 angstrom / 13.7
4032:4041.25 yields -2.5 angstrom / 14.8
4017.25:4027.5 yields -3.2 angstrom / 15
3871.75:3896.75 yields 2.9 angstrom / 8.81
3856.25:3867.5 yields -2.1 angstrom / 11.5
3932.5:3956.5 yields 0.1 angstrom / 10.6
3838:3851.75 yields 0.4 angstrom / 9.27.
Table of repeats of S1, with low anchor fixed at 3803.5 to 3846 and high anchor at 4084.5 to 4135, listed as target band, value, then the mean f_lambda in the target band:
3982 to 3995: -0.219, 13.3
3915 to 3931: -0.144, 11.5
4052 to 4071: -0.201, 14.1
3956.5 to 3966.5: 0.204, 8.72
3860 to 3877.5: -0.181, 11.1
